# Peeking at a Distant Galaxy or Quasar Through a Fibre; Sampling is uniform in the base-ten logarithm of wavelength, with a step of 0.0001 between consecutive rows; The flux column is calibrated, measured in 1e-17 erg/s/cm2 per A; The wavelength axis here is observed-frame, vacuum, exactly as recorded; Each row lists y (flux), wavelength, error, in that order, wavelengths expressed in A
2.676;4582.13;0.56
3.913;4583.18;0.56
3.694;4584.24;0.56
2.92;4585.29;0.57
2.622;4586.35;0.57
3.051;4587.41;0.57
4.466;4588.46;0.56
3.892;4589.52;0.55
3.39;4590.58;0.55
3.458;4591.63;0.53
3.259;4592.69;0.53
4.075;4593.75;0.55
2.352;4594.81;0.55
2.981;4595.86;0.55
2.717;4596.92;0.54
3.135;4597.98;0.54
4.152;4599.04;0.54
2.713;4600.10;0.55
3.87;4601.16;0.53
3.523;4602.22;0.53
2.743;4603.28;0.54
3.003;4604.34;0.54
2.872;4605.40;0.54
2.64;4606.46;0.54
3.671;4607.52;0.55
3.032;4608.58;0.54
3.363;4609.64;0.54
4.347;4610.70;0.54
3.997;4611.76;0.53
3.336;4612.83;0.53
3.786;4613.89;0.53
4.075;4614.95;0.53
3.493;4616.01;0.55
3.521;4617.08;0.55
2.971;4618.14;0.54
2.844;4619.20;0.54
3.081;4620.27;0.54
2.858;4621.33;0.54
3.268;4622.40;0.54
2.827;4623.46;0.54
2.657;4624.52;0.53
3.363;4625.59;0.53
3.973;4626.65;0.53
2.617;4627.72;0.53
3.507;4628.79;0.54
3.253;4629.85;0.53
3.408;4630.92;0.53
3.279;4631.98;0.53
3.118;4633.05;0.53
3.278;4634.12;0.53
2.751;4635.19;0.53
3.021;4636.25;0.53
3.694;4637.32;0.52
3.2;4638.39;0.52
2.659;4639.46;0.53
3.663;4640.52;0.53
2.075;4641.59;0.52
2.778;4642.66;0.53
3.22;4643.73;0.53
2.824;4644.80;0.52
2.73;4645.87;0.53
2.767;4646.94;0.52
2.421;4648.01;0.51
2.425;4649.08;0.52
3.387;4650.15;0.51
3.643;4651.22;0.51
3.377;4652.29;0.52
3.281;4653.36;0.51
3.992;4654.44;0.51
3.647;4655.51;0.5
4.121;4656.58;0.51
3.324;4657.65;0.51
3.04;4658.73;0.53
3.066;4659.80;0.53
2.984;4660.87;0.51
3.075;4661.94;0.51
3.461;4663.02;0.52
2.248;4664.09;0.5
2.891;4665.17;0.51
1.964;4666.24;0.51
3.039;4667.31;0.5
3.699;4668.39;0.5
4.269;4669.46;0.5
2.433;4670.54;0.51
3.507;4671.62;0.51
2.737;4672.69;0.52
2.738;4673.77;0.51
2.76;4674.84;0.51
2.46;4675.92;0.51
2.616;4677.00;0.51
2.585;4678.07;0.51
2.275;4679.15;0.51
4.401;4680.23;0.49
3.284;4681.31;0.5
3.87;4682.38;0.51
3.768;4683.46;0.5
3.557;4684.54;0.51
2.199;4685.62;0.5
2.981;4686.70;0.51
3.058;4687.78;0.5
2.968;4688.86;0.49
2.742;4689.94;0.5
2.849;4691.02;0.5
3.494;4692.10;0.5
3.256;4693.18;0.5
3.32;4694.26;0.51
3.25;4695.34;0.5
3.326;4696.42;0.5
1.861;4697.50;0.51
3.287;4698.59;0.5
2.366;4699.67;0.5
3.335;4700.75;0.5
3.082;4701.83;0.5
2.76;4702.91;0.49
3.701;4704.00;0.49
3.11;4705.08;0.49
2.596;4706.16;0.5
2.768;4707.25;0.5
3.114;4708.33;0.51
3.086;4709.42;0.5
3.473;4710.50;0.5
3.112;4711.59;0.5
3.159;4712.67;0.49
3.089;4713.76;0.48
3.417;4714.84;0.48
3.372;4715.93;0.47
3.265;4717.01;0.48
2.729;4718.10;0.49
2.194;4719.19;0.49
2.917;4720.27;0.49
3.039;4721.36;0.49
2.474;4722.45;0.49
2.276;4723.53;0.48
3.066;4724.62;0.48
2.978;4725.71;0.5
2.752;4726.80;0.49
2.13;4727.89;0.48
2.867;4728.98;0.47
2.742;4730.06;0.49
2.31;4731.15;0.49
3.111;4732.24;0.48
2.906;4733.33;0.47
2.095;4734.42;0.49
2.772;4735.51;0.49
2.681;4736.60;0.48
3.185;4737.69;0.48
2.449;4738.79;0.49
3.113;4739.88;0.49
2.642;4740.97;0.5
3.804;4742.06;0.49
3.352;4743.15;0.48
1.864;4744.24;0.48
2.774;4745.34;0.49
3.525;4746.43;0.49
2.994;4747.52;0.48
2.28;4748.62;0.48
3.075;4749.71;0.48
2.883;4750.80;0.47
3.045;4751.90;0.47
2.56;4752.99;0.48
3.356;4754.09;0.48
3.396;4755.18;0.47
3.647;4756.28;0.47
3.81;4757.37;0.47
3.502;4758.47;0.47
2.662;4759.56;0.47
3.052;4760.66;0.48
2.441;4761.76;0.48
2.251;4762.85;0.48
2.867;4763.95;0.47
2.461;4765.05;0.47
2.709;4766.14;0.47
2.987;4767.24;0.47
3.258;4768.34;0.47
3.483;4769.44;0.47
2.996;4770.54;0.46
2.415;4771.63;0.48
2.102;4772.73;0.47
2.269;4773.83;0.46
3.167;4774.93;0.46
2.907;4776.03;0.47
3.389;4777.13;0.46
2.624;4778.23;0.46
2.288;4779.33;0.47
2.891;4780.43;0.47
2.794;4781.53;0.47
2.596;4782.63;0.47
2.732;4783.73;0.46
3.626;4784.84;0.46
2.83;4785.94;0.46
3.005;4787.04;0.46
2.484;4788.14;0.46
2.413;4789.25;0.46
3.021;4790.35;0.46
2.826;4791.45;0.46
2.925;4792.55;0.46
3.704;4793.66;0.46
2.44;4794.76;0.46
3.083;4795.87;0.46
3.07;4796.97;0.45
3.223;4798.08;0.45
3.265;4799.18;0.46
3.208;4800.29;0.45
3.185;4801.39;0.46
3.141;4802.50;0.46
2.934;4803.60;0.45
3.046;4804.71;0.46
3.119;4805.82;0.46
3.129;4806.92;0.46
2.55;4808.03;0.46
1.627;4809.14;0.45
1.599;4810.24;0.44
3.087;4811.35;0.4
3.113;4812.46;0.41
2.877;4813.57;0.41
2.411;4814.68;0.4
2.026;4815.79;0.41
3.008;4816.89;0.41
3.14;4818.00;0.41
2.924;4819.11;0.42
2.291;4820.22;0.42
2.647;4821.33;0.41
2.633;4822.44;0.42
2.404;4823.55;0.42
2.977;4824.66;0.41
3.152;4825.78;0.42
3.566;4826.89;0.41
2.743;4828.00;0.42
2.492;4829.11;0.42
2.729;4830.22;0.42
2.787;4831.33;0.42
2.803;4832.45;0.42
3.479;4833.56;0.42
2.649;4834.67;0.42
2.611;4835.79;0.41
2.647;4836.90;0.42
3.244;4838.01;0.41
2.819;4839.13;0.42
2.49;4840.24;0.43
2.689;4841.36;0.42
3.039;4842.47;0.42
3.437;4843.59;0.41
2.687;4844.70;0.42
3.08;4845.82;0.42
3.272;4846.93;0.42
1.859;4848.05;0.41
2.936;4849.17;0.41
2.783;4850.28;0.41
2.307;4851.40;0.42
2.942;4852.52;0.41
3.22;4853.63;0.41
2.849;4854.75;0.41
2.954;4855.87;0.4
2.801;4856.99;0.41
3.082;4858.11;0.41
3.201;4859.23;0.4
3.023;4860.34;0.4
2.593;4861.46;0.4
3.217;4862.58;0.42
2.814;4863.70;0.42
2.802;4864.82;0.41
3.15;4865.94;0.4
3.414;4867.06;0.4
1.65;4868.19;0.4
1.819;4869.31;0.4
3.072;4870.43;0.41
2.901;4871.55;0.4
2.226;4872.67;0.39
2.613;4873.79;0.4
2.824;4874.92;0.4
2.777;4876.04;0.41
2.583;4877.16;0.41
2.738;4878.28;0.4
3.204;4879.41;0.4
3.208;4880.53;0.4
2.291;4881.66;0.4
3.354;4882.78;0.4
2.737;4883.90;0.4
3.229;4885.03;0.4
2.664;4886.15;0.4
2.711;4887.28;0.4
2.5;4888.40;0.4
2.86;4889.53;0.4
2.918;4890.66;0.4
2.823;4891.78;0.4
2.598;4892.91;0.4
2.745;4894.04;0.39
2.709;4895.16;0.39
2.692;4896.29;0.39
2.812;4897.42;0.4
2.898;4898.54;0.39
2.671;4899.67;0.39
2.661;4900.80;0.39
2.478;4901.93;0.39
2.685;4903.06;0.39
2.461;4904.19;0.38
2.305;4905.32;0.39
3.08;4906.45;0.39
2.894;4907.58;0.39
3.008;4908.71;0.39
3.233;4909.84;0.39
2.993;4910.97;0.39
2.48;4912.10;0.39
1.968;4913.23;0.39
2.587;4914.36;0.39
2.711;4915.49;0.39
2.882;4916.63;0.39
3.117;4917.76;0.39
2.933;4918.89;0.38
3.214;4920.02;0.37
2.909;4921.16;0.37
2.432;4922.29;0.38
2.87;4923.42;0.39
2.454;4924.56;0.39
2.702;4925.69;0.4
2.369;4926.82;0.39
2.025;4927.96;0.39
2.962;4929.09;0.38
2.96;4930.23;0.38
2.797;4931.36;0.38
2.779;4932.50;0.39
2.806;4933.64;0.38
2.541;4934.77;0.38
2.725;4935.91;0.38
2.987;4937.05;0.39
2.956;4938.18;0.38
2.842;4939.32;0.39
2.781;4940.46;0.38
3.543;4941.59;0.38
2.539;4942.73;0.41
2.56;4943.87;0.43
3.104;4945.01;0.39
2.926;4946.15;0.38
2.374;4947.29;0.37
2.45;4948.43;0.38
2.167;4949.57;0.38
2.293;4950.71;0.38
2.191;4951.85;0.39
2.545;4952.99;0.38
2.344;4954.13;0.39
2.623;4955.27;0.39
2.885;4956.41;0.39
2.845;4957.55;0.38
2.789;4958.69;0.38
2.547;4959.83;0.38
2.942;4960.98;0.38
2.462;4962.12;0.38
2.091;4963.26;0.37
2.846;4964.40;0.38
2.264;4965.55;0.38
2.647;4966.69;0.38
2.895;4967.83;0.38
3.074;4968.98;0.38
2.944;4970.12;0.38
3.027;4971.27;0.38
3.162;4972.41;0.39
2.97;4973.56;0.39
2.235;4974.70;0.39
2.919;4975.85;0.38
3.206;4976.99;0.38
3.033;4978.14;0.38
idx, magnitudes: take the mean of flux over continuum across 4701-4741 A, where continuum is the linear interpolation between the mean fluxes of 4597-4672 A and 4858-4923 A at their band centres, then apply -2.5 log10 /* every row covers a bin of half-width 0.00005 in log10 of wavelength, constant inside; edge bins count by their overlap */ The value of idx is 0.06 mag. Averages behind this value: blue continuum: 3.2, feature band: 2.89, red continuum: 2.78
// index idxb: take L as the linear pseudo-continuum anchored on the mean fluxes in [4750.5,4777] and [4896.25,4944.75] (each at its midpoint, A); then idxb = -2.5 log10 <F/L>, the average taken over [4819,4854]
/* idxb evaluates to 0.01 mag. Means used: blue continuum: 2.93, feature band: 2.82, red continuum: 2.75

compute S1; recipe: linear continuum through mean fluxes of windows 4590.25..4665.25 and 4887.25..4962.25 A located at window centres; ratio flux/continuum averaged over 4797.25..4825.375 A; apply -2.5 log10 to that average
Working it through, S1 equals 0.044 mag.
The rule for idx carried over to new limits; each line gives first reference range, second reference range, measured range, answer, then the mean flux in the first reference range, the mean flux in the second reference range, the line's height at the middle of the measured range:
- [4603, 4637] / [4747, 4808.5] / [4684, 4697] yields 0.01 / 3.26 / 2.93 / 3.11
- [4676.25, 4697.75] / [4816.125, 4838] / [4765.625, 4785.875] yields 0.03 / 3.09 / 2.83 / 2.93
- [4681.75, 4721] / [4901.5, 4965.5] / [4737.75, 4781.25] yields 0.02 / 3.07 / 2.69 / 2.97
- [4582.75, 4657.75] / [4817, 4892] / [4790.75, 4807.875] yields -0.05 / 3.26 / 2.82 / 2.93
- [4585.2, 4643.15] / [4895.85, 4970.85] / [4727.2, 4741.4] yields 0.13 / 3.25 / 2.71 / 3.04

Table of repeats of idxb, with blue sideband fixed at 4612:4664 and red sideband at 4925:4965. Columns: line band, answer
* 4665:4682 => 0.05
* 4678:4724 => 0.01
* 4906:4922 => -0.05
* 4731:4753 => 0.06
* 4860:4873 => 0.03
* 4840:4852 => 0.02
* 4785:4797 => 0.01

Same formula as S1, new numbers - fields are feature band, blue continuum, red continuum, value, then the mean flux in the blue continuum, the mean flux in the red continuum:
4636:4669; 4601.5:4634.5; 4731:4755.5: 0.028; 3.28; 2.88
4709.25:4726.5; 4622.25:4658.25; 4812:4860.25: 0.022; 3.16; 2.83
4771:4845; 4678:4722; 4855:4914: 0.027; 3.08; 2.77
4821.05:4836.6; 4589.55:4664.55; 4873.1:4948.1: 0.024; 3.22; 2.77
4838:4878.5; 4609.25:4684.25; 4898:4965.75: 0.006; 3.18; 2.69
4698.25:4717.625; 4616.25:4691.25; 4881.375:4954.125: -0.034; 3.09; 2.72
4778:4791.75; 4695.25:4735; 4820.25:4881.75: 0.027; 2.89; 2.82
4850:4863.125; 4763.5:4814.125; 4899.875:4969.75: -0.051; 2.86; 2.7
